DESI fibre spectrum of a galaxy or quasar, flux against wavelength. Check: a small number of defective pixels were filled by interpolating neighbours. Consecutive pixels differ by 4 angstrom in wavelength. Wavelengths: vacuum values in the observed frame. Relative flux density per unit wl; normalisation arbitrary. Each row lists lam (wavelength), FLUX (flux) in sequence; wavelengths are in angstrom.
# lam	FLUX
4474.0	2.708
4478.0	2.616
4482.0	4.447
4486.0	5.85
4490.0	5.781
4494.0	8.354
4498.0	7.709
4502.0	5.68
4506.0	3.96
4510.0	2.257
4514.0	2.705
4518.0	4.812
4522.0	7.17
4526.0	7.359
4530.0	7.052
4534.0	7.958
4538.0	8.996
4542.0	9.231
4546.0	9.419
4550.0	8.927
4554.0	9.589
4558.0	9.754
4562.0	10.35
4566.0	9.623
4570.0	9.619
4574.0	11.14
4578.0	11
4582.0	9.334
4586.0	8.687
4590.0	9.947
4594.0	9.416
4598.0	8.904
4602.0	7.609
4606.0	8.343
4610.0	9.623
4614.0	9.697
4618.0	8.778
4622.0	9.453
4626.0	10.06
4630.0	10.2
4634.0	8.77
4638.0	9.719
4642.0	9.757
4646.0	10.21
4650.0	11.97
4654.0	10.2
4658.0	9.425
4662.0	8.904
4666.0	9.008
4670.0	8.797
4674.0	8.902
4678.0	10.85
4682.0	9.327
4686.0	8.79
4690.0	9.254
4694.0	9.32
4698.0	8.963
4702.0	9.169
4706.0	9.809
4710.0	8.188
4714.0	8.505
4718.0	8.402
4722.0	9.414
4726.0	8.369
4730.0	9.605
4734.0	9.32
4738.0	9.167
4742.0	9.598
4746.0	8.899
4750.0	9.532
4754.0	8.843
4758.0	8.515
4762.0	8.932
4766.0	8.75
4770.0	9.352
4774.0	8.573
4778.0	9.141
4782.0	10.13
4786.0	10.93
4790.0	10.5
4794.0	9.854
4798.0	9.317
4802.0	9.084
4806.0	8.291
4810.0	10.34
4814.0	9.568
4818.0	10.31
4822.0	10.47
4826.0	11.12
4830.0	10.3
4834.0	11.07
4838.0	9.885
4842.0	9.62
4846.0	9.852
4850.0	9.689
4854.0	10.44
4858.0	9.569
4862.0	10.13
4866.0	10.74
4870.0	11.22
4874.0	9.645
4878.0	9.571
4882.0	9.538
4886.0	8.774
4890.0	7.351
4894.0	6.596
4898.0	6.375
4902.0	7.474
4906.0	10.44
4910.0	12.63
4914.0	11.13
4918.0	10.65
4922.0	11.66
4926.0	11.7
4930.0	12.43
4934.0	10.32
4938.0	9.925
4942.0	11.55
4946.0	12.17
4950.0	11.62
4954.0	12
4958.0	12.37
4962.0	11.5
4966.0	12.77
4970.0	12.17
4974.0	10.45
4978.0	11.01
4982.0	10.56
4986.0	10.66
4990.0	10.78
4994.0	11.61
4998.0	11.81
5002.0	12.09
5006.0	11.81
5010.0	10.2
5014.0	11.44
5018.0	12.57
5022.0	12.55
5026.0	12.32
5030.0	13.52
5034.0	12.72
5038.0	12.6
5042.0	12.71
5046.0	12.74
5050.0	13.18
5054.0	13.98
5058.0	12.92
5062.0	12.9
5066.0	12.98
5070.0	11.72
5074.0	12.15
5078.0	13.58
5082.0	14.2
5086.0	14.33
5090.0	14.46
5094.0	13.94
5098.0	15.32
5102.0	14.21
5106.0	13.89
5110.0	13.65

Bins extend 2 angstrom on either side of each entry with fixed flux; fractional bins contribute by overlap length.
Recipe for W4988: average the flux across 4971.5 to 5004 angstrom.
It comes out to 11.1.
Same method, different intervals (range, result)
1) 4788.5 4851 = 9.95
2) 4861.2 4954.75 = 10.2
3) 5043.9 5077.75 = 12.9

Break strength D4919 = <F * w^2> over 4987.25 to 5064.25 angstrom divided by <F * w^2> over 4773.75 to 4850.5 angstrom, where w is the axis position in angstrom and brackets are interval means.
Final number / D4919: 1.35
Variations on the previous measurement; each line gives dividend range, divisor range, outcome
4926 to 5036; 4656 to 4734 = 1.44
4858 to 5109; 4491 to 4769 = 1.53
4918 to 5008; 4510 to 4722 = 1.47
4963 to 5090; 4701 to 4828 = 1.46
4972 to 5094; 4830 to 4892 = 1.35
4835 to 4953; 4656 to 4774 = 1.20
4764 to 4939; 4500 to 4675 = 1.27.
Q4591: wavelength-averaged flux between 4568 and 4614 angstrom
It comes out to 9.43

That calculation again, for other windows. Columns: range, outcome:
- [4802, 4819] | 9.52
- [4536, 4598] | 9.64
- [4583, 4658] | 9.51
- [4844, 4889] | 9.87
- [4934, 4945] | 10.8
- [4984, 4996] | 11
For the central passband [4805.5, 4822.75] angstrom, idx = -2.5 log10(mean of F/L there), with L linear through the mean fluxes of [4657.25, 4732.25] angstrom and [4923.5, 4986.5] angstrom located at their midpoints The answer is 0.03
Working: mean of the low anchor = 9.1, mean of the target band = 9.88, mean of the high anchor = 11.5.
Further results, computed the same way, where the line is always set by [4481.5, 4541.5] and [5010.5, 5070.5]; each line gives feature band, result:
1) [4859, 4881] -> 0.039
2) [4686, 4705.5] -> -0.096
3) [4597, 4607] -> -0.137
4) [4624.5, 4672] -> -0.240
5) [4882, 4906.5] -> 0.358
